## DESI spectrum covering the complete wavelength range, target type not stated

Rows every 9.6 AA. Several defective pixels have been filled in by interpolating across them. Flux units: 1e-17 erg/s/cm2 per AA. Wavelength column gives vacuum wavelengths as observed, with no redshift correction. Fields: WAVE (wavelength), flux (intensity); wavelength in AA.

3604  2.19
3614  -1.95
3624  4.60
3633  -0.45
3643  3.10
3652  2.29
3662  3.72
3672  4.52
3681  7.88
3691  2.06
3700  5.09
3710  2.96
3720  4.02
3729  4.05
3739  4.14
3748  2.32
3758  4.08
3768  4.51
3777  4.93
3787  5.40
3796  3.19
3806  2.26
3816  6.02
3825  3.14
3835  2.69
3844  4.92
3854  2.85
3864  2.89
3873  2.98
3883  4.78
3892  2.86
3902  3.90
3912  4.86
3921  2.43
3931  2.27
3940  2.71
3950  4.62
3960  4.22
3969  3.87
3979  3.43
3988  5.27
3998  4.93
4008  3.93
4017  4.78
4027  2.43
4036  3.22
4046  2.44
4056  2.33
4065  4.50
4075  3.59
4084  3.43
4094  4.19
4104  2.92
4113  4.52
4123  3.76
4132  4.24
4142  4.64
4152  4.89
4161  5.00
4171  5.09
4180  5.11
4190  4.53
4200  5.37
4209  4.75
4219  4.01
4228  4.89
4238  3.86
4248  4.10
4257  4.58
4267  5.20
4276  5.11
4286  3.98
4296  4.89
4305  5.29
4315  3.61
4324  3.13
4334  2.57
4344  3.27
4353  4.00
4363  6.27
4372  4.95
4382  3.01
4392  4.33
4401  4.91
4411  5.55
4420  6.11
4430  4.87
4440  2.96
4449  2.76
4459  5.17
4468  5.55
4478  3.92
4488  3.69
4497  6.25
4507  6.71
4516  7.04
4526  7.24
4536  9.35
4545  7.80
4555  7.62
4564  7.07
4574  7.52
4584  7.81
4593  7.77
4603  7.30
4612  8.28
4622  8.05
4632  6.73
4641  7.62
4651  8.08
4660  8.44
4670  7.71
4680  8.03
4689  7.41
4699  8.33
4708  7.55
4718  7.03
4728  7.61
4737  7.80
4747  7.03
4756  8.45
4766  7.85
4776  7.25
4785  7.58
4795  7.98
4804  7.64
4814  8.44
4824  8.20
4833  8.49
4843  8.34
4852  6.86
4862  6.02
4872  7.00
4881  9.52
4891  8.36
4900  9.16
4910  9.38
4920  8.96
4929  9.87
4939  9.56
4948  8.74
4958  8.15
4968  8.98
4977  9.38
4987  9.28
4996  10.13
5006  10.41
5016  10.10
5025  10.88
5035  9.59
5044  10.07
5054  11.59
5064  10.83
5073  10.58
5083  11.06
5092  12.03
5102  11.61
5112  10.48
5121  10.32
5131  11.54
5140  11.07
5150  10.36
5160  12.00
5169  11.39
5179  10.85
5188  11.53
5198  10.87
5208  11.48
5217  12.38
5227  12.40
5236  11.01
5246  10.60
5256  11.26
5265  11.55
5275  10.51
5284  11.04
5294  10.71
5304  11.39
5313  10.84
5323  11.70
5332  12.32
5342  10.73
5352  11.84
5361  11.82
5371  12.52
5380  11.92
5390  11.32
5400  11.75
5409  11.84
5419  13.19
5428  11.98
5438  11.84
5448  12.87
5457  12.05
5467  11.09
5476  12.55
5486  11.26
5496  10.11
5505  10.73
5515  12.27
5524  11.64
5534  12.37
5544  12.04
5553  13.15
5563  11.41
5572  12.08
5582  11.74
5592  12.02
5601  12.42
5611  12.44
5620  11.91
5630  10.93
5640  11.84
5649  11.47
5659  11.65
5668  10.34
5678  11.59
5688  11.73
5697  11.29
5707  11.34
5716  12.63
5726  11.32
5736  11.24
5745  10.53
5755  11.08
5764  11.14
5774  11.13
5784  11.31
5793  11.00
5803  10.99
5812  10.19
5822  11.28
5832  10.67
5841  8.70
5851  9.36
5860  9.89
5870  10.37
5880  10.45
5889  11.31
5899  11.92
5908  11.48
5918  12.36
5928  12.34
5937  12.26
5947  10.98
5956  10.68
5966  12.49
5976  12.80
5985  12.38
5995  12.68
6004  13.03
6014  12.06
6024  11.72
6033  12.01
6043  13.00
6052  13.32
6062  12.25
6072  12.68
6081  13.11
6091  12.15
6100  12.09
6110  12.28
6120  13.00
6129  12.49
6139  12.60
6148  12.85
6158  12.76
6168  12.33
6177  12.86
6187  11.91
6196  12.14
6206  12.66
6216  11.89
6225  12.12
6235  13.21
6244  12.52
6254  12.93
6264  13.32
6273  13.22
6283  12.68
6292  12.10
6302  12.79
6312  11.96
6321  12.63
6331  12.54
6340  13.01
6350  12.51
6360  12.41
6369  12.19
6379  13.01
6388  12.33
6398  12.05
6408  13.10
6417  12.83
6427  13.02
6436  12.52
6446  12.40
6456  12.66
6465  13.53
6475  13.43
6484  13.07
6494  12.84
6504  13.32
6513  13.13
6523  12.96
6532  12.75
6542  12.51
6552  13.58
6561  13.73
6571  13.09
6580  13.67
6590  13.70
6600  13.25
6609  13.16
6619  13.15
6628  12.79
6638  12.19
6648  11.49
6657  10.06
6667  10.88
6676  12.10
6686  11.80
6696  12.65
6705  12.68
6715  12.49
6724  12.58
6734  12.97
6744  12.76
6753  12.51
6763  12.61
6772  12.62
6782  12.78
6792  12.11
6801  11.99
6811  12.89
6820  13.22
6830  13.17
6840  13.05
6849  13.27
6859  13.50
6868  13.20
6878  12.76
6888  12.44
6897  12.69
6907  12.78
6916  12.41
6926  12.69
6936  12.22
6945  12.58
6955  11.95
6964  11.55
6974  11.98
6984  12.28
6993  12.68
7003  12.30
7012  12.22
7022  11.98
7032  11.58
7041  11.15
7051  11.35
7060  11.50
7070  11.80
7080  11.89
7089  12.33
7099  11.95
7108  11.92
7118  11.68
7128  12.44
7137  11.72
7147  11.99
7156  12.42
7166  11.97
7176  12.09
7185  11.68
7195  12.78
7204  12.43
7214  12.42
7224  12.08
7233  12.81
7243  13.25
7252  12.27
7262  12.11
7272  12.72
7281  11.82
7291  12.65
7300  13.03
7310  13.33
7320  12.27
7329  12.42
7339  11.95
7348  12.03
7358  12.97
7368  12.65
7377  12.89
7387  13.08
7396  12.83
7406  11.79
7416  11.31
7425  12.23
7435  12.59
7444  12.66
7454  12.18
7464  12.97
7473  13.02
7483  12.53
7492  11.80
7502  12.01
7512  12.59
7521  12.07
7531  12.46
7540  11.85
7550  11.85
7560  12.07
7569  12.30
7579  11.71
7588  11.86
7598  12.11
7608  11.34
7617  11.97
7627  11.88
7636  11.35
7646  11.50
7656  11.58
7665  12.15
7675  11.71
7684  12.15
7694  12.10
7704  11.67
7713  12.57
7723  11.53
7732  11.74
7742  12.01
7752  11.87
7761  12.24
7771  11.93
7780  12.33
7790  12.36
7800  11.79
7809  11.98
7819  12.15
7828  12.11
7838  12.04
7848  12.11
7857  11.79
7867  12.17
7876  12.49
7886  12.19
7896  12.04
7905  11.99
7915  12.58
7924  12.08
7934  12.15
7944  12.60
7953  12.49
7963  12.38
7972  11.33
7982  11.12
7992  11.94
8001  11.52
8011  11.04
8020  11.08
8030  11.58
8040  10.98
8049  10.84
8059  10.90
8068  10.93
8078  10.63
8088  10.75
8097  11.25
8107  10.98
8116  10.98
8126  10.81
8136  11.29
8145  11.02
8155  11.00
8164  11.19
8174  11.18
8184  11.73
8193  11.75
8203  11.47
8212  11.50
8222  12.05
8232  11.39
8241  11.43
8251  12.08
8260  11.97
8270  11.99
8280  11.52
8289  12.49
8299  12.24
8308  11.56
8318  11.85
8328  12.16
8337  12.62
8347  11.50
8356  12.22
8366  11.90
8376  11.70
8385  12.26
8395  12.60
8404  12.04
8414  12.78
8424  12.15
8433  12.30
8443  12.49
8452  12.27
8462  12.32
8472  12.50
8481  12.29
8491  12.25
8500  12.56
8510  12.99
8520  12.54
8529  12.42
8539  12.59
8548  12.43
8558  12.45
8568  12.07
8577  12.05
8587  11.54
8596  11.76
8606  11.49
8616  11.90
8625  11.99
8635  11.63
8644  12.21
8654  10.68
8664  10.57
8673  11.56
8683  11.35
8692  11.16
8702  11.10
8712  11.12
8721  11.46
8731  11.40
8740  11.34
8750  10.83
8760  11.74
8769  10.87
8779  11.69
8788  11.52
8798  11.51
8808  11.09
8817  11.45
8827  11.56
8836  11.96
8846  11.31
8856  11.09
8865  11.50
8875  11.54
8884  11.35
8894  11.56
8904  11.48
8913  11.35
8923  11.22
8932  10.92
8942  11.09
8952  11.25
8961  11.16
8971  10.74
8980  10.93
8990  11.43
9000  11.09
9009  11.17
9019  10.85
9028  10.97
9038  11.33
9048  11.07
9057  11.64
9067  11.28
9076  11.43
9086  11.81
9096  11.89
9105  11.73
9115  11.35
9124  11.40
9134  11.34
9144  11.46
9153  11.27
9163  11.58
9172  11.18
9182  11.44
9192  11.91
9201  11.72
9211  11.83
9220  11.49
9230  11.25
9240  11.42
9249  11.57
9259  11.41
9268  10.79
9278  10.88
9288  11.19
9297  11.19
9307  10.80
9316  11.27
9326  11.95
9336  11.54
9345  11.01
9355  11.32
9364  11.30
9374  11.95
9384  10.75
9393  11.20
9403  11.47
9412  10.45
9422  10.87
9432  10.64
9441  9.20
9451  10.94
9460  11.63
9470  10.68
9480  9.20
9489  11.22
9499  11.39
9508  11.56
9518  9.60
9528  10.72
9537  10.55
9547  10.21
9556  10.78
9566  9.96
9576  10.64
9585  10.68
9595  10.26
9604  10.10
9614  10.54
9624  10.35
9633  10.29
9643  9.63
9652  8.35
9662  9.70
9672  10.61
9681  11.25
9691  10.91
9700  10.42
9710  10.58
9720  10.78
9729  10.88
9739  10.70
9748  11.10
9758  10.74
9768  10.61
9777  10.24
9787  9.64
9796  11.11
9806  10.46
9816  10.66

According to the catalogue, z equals 0.130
